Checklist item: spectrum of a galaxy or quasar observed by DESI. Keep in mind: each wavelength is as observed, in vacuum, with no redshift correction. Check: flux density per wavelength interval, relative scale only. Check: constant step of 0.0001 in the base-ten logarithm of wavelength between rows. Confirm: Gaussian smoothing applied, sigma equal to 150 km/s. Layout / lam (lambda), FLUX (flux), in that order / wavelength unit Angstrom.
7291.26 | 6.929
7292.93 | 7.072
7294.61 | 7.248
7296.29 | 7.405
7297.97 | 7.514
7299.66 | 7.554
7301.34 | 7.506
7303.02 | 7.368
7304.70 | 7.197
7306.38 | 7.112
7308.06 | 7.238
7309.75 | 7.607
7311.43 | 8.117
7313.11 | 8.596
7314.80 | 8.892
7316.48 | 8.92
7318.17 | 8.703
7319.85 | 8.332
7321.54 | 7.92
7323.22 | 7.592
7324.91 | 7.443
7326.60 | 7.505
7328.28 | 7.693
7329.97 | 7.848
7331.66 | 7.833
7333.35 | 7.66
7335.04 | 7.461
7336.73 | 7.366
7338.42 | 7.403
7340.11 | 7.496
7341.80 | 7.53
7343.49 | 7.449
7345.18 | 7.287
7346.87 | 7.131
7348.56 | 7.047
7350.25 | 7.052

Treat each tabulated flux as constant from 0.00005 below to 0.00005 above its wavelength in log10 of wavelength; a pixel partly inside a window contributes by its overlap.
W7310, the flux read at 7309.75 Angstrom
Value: 7.607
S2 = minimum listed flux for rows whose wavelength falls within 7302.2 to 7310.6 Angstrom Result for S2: 7.112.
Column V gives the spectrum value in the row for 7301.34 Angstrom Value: 7.506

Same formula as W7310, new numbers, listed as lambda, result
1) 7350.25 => 7.052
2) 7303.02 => 7.368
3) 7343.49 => 7.449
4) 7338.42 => 7.403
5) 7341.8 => 7.53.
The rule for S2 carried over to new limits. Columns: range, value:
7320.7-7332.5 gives 7.443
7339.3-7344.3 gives 7.449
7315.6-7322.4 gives 7.92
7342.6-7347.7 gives 7.131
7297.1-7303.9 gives 7.368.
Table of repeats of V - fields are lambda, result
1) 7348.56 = 7.047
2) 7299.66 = 7.554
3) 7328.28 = 7.693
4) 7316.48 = 8.92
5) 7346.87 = 7.131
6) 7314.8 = 8.892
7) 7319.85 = 8.332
